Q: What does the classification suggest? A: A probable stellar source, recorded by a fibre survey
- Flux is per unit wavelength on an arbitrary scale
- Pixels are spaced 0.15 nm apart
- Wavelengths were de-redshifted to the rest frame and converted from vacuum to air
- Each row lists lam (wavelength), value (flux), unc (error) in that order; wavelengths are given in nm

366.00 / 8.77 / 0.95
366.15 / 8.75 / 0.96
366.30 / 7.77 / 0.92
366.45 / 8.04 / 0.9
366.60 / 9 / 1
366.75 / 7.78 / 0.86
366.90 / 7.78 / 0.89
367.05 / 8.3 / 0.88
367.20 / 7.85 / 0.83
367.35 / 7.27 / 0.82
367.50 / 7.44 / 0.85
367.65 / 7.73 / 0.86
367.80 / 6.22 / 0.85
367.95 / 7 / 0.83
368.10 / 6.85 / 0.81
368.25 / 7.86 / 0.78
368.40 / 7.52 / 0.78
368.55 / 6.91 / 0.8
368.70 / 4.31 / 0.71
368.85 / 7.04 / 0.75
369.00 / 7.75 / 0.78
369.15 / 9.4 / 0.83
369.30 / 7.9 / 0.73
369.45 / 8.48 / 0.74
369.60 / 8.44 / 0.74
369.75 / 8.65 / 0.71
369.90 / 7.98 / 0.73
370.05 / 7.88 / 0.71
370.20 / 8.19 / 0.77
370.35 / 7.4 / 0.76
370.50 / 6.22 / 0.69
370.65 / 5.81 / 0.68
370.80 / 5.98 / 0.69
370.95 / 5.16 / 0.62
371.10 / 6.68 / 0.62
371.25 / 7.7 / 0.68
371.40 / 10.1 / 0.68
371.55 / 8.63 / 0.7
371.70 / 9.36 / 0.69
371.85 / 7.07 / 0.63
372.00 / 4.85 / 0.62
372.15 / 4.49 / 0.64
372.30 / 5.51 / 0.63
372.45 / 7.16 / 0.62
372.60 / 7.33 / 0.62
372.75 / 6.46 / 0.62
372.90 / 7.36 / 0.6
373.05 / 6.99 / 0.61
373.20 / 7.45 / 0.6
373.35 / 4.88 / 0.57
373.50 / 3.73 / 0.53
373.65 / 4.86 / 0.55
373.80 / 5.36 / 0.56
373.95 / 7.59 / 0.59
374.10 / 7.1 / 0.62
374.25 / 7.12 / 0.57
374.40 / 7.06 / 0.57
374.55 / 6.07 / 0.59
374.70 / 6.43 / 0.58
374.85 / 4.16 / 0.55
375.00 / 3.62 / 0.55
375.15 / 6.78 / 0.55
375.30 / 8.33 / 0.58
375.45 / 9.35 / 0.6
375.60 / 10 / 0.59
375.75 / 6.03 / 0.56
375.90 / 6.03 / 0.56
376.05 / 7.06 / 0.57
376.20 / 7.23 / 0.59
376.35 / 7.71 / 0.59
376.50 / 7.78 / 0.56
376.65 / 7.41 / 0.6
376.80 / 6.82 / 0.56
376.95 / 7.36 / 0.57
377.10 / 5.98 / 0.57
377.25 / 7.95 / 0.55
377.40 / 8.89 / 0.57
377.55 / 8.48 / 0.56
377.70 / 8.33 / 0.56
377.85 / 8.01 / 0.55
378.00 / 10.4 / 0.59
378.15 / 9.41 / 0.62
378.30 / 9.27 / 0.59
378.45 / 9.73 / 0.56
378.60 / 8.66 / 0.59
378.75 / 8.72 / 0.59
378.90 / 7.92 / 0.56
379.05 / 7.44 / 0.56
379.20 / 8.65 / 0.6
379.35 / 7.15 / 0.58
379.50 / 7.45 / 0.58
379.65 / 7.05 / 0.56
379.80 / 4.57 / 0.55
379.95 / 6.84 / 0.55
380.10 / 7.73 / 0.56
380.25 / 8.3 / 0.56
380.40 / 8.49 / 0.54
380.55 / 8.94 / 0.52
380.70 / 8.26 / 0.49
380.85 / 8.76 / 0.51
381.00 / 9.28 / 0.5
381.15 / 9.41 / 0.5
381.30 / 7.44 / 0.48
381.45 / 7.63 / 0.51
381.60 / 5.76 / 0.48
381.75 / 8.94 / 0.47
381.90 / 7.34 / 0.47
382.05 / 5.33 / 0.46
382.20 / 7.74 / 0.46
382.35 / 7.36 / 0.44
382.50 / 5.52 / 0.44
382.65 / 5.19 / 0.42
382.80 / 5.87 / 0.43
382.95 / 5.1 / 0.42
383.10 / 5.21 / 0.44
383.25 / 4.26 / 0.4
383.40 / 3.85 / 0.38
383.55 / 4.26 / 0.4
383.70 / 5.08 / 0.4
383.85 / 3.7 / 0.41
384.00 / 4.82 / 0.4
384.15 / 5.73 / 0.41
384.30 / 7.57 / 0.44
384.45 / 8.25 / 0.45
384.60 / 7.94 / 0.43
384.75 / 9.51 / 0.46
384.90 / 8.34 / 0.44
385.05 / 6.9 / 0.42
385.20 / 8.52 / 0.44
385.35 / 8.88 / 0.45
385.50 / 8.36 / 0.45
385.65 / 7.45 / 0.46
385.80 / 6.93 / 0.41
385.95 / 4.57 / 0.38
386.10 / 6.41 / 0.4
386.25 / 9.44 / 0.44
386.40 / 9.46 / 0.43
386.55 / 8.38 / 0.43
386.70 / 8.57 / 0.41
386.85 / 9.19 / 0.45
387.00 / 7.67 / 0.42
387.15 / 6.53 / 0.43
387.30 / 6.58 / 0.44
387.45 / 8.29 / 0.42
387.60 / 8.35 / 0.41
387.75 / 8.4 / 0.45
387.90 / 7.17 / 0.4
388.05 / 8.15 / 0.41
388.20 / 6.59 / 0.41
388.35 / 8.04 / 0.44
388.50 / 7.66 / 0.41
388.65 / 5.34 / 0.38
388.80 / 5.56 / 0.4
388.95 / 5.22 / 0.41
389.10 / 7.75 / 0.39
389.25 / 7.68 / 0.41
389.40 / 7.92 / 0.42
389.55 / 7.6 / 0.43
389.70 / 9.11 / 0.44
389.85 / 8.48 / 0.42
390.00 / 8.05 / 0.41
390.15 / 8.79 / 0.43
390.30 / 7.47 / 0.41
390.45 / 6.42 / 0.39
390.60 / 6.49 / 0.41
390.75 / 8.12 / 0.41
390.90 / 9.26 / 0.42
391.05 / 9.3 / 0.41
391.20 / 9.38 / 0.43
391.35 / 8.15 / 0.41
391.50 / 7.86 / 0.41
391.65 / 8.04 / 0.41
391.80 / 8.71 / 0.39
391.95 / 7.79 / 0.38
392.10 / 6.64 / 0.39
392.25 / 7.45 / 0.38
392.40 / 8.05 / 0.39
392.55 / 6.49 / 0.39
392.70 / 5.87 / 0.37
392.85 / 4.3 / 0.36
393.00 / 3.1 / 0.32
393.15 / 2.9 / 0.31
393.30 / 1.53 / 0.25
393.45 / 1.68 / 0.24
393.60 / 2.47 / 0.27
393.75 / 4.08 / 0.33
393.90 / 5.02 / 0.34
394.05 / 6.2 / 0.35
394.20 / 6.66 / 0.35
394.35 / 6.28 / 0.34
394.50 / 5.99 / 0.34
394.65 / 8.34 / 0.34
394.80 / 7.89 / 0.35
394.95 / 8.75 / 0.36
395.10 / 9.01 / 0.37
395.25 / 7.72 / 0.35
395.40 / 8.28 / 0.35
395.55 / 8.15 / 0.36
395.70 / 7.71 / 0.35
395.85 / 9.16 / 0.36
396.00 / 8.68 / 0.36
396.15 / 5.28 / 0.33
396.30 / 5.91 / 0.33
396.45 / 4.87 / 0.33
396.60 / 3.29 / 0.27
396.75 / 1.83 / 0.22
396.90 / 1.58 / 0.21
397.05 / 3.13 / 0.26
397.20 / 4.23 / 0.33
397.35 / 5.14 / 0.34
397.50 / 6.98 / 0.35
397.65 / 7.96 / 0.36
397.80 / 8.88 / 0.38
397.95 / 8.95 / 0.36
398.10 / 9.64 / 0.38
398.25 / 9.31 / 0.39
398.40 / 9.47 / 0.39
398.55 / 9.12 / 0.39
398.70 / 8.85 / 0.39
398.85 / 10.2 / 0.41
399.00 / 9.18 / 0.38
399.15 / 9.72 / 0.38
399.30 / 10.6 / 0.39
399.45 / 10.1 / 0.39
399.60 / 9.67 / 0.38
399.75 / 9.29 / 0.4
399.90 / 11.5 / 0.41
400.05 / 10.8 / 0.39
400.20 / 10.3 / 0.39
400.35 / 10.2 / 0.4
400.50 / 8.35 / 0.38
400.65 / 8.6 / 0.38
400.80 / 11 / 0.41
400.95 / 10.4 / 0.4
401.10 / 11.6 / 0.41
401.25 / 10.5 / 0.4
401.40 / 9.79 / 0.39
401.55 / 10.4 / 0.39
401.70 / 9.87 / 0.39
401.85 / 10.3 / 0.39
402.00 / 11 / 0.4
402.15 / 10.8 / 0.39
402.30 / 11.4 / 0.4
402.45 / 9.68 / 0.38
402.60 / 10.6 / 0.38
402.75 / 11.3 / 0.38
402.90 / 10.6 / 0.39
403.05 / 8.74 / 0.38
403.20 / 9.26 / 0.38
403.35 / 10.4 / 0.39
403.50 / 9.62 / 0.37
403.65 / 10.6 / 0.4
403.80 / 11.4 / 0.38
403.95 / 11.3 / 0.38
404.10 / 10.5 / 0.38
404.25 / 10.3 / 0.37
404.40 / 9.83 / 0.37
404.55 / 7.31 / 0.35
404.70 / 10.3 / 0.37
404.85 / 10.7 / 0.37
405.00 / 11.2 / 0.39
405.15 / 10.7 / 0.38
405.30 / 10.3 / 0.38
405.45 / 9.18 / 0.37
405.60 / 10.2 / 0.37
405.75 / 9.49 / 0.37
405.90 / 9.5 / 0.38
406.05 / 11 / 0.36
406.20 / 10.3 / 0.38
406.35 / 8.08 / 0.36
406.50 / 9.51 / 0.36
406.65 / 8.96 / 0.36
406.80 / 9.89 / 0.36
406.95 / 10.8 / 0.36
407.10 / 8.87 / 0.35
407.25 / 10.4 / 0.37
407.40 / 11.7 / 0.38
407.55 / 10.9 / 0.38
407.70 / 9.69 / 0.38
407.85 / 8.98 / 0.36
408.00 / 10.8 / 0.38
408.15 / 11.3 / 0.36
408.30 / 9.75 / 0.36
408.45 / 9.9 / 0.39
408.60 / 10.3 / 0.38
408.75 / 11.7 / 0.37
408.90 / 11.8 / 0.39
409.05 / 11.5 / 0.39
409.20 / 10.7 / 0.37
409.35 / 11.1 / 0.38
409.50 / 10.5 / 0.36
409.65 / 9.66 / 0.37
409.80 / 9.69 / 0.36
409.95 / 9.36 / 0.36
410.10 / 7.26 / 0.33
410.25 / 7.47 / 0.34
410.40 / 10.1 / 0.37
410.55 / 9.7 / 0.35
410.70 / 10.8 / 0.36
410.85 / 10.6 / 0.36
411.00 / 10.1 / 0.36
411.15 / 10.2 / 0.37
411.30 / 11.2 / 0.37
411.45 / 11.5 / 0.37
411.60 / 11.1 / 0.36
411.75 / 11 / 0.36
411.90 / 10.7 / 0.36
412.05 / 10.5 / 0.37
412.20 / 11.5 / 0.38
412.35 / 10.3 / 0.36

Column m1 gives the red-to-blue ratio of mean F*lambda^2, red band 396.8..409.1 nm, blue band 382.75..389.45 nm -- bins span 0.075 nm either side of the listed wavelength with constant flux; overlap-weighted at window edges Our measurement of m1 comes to 1.5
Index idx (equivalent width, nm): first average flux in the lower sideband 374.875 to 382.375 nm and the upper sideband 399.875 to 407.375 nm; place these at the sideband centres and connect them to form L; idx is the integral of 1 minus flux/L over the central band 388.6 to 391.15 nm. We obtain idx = 0.358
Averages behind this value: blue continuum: 7.76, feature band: 7.6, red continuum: 10.2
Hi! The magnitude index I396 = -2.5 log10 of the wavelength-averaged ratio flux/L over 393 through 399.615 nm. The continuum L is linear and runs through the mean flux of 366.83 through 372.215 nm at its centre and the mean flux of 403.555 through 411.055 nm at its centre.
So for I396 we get 0.35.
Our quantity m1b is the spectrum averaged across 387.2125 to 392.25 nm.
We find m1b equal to 7.7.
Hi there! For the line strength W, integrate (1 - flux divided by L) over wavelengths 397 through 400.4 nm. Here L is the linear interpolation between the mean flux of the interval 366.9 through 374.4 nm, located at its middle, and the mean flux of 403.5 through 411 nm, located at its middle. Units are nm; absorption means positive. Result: 0.20 nm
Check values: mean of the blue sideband 7.05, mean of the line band 8.87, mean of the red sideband 10.1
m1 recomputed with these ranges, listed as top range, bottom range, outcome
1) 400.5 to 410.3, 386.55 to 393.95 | 1.58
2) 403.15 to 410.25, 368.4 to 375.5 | 1.76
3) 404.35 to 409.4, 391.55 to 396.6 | 1.73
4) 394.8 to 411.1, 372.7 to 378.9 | 1.48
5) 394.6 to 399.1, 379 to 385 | 1.14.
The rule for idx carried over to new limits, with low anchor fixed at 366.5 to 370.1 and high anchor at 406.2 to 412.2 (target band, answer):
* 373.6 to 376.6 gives 0.47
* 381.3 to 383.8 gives 0.76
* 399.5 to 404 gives -0.25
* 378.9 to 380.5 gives 0.18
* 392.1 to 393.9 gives 0.92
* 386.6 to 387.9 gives 0.14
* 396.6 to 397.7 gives 0.61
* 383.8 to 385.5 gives 0.25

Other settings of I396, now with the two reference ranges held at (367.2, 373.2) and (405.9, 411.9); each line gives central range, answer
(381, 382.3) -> 0.08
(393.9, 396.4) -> 0.23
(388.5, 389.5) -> 0.28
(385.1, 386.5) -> 0.09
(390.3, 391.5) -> 0.09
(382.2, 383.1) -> 0.35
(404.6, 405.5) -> -0.05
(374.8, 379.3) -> -0.01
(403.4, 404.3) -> -0.09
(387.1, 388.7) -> 0.16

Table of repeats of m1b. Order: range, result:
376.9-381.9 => 8.09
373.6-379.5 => 7.5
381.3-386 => 6.54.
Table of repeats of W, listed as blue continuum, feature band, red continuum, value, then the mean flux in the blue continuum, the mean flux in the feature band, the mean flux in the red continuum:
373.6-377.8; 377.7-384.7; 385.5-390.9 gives 0.06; 7.05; 7.2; 7.57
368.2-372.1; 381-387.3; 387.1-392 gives 0.55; 7.41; 6.96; 7.71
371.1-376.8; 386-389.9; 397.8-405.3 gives 0.38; 6.81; 7.65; 10.1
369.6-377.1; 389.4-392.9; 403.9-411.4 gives 0.32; 6.87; 7.76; 10.1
